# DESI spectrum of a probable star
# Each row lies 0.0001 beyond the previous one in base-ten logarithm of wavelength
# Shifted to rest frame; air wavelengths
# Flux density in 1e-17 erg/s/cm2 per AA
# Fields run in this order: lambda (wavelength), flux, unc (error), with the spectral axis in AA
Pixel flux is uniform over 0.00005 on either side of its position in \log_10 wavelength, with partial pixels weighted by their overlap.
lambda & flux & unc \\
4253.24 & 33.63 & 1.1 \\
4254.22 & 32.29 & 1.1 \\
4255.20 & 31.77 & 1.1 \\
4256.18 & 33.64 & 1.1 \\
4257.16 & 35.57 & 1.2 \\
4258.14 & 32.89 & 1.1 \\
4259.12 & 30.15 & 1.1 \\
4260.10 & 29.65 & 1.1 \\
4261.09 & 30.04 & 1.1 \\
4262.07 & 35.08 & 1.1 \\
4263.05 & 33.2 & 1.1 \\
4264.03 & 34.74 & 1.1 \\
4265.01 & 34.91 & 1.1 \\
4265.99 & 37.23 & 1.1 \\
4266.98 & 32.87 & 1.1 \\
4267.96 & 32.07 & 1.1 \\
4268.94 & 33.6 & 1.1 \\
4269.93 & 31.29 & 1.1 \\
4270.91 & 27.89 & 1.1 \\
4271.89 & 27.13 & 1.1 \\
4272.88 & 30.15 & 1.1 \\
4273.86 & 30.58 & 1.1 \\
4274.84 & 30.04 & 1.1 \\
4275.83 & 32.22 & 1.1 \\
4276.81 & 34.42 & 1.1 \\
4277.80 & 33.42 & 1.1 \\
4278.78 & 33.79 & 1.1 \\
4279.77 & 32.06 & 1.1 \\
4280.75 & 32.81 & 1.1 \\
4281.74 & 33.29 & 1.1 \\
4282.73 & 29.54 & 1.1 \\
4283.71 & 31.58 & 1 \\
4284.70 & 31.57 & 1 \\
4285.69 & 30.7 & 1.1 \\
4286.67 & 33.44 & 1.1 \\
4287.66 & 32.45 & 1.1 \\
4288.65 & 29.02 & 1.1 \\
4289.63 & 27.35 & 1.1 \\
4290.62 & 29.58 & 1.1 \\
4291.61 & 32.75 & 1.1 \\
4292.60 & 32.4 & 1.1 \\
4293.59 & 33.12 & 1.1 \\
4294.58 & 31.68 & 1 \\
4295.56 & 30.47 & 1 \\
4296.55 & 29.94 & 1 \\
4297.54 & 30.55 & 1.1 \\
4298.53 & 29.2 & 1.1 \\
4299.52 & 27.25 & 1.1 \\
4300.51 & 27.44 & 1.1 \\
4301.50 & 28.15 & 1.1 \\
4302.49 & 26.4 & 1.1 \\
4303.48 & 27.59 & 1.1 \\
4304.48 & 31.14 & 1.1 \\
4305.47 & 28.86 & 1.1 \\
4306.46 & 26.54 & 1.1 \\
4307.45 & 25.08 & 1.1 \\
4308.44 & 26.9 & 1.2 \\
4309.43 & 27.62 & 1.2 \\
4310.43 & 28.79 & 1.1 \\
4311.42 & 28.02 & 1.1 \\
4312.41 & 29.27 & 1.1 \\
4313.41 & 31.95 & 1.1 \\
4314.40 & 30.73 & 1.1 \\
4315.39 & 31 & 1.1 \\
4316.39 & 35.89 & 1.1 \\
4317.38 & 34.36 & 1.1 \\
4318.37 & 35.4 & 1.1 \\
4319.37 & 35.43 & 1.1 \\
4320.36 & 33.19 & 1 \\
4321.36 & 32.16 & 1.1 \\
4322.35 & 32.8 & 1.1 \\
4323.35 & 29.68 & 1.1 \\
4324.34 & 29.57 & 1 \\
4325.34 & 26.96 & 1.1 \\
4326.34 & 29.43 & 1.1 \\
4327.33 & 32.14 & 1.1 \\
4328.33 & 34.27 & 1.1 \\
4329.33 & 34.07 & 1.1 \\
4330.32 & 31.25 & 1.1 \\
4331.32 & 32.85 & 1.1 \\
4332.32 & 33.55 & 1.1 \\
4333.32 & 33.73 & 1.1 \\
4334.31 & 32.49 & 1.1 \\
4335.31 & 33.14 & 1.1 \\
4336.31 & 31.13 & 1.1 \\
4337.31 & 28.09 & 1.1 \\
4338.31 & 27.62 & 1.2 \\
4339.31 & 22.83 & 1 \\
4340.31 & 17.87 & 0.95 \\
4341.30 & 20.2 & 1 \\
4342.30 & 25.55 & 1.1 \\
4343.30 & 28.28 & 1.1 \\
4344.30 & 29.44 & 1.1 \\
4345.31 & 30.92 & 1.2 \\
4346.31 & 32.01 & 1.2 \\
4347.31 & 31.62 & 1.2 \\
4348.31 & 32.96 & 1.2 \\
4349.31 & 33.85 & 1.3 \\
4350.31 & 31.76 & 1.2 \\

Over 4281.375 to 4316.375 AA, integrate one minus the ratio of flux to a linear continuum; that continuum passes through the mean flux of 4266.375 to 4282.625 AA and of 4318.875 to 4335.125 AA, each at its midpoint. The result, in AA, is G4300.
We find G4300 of 2.27 AA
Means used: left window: 31.7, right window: 32.1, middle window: 29.8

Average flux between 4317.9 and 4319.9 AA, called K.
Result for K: 35.4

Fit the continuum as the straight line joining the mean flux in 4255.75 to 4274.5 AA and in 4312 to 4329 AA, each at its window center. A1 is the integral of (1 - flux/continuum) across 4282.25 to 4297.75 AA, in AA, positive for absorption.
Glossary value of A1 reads 0.54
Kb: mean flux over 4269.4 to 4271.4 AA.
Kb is 29.6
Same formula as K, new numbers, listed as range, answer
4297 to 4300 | 29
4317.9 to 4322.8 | 33.8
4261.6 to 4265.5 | 34.5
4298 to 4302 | 28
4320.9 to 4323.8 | 31.6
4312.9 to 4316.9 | 32.4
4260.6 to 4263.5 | 32.8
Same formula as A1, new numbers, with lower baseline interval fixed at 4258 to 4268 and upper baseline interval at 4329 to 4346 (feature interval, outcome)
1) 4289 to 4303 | 0.68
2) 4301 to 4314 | 1.02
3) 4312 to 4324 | -1.04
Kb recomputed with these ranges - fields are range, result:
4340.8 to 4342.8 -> 23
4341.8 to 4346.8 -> 29.2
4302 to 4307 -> 28.1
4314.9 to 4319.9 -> 34.4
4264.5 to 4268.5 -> 34.3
